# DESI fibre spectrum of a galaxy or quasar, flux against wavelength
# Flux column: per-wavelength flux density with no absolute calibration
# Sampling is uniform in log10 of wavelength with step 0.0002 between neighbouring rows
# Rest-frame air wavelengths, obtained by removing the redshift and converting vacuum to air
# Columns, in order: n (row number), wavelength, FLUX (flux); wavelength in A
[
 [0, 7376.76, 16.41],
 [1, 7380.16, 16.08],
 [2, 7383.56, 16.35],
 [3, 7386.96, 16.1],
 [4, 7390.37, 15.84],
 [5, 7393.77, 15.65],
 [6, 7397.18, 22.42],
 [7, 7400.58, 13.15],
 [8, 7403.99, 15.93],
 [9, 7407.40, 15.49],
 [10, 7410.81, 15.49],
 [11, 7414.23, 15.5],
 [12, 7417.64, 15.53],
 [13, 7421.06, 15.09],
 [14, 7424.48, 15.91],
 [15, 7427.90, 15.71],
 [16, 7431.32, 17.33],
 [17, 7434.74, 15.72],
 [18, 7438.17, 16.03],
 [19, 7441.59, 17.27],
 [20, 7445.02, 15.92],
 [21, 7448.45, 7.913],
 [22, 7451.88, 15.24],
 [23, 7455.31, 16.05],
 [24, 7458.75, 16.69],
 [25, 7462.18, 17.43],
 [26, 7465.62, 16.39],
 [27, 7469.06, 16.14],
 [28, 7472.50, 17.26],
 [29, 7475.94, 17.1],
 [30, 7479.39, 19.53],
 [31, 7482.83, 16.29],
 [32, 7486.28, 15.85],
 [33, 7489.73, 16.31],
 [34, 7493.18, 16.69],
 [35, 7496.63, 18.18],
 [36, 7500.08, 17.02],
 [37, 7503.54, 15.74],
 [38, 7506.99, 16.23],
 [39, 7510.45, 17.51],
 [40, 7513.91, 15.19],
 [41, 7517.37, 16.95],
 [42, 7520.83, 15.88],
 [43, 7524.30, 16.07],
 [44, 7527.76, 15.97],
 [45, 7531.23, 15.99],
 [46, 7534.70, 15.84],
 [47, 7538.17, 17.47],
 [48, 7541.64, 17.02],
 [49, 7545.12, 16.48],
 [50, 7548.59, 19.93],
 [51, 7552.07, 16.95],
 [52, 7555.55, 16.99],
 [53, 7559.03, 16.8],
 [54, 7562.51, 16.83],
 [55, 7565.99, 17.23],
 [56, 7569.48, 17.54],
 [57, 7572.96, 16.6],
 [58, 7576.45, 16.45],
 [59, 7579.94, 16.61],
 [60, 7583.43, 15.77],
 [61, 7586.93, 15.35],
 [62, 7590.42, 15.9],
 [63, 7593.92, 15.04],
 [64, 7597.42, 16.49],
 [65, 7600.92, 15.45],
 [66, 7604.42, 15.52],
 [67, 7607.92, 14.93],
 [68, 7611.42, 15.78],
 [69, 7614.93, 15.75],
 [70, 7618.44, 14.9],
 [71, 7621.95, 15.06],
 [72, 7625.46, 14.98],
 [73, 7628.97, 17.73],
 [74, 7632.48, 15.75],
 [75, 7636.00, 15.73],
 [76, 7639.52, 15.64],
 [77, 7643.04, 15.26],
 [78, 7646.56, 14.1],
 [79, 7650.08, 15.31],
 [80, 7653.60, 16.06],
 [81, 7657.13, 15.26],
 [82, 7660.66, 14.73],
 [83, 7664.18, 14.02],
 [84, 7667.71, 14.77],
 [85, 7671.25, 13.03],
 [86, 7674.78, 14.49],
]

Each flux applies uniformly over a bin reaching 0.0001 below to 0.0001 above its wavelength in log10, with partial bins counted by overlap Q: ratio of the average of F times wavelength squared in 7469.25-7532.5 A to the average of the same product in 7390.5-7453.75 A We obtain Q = 1.09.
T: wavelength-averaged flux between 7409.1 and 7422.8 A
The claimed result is 15.4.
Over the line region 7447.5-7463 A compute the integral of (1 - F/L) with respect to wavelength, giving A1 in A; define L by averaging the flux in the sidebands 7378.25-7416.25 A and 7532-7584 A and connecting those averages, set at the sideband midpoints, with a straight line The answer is 1.5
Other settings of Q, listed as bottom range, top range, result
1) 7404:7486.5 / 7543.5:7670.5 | 1.04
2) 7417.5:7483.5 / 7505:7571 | 1.07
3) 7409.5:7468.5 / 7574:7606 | 1.06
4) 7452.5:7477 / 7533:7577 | 1.05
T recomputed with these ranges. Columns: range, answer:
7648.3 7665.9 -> 15.1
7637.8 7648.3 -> 15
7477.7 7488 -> 17.2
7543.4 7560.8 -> 17.4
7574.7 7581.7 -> 16.5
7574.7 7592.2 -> 16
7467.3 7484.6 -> 17.3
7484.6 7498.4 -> 16.8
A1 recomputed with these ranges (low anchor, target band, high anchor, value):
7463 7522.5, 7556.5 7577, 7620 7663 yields -1.1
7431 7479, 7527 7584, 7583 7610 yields -4.5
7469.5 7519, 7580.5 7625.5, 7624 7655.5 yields 1.2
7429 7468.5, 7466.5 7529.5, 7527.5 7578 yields -1.5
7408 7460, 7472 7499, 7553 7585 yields -2.1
